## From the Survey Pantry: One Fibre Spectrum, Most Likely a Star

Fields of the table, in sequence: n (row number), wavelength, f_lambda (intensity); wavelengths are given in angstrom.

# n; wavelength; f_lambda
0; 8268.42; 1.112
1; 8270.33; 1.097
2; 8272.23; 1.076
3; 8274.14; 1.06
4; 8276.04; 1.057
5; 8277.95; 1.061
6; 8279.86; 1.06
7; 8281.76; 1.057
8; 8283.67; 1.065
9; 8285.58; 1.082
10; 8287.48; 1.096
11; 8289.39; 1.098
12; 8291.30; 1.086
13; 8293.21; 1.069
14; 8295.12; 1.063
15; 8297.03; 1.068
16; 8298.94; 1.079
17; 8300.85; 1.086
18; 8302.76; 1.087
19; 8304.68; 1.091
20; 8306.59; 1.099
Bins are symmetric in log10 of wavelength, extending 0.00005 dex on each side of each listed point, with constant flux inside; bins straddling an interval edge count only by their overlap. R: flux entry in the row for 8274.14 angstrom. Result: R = 1.06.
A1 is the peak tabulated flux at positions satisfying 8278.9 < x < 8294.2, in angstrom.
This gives 1.098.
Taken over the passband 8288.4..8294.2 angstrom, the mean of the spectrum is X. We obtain 1.08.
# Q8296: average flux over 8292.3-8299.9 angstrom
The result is 1.07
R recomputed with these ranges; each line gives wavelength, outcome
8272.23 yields 1.076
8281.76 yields 1.057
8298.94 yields 1.079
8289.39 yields 1.098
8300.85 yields 1.086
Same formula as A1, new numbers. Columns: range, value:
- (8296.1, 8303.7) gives 1.087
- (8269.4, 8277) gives 1.097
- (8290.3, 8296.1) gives 1.086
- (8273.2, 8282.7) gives 1.061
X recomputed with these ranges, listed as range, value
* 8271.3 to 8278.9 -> 1.06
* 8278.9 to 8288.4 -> 1.07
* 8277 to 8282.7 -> 1.06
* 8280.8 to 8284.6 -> 1.06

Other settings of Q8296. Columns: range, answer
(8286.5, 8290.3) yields 1.1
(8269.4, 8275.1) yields 1.08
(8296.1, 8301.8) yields 1.08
